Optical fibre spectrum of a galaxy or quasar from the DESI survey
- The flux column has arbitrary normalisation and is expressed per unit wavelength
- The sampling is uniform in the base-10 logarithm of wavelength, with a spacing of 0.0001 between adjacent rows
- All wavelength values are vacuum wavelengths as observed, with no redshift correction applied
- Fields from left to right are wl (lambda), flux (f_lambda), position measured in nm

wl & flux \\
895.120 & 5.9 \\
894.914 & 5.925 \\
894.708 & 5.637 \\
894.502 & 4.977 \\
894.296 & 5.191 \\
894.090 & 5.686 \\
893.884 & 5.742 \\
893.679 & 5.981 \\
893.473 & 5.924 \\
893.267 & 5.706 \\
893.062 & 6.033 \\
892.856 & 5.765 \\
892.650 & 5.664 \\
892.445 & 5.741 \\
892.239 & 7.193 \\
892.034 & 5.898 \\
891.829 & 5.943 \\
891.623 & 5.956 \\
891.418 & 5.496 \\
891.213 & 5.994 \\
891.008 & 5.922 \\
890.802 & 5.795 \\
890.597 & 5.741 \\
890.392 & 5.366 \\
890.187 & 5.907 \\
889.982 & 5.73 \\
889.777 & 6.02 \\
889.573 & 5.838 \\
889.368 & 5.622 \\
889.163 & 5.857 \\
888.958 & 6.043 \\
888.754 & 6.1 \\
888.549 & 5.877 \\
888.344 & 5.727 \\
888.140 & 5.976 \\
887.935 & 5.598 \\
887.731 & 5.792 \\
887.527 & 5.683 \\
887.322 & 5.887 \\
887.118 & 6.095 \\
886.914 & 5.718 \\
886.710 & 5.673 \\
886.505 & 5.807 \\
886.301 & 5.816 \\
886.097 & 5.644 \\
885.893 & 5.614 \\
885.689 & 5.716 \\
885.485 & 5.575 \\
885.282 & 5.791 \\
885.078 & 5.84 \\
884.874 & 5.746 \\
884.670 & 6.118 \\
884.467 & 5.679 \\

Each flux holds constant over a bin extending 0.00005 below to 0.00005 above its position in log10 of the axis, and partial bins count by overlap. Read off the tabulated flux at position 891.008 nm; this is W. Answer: 5.922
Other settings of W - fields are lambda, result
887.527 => 5.683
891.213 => 5.994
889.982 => 5.73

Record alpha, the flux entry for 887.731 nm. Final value 5.792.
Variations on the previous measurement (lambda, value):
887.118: 6.095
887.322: 5.887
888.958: 6.043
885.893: 5.614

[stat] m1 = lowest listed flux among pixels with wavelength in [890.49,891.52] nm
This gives 5.496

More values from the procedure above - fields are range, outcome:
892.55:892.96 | 5.664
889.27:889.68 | 5.622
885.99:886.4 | 5.644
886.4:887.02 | 5.673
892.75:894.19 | 5.686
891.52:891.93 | 5.943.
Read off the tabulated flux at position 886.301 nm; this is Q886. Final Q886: 5.816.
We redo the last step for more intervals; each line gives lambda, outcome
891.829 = 5.943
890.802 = 5.795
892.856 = 5.765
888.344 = 5.727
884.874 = 5.746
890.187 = 5.907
